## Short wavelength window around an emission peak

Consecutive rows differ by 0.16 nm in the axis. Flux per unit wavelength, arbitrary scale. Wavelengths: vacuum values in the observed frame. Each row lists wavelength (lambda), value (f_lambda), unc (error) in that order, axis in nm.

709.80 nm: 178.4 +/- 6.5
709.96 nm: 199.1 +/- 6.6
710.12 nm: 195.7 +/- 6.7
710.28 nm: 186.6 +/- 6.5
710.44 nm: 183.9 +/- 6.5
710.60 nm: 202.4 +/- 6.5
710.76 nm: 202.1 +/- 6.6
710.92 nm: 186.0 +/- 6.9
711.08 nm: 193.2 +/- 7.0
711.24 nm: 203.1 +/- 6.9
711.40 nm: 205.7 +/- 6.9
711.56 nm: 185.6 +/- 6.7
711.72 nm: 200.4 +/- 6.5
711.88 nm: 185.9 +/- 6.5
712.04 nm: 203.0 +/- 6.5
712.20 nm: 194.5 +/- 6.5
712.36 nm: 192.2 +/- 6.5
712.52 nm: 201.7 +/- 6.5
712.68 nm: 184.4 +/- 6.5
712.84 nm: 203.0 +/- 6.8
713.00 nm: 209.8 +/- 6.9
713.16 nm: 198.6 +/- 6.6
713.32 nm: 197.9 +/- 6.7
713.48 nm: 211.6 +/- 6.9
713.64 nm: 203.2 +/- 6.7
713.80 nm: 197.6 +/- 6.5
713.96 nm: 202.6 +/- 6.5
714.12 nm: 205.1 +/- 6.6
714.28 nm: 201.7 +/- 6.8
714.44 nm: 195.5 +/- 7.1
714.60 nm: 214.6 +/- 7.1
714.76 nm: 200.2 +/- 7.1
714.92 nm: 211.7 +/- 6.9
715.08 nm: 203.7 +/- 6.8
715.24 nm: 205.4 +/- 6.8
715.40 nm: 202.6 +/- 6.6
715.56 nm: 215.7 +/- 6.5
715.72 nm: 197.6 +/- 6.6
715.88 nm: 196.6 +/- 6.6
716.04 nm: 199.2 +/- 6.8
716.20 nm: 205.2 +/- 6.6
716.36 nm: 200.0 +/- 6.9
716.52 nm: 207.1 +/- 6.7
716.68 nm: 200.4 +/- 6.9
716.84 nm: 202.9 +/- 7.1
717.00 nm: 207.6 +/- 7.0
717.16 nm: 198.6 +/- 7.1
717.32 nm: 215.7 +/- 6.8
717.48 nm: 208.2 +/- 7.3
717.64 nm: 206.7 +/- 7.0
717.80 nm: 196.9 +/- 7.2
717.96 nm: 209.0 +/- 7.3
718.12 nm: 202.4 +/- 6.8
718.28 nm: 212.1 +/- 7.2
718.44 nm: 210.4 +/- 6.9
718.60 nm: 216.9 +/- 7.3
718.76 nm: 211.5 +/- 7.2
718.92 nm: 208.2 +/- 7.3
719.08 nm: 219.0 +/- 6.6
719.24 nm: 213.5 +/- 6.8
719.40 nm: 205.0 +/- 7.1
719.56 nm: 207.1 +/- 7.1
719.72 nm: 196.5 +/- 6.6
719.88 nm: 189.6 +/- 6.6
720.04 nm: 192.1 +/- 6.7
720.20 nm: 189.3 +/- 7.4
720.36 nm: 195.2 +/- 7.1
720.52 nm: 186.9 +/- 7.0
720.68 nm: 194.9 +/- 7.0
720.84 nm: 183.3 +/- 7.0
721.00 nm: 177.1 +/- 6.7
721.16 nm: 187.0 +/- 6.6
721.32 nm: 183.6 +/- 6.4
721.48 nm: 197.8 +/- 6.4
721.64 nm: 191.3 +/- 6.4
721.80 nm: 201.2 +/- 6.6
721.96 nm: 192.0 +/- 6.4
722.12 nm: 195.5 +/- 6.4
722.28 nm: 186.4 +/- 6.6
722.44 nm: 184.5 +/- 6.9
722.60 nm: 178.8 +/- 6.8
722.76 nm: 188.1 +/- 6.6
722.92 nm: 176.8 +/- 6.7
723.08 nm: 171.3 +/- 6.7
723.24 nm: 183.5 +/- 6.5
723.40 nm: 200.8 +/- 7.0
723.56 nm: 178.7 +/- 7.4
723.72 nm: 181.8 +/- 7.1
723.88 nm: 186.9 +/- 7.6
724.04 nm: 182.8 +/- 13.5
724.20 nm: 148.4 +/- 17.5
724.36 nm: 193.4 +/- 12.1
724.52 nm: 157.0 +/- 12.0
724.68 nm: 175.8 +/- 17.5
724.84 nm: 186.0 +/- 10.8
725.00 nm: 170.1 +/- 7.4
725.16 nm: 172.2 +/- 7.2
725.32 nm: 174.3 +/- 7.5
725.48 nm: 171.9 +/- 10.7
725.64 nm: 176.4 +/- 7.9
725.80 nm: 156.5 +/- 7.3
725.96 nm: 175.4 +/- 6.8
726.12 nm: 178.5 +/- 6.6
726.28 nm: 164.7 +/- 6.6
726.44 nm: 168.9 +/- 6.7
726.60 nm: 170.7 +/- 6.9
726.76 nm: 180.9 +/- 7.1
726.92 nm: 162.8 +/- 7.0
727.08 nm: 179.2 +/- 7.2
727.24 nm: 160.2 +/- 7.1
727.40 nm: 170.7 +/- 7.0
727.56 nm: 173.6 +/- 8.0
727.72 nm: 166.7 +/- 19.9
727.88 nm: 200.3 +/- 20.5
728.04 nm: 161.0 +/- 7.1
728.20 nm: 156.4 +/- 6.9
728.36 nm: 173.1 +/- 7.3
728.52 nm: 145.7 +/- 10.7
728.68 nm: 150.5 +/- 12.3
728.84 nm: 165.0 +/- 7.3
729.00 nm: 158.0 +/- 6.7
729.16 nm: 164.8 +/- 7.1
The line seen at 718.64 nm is C III]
